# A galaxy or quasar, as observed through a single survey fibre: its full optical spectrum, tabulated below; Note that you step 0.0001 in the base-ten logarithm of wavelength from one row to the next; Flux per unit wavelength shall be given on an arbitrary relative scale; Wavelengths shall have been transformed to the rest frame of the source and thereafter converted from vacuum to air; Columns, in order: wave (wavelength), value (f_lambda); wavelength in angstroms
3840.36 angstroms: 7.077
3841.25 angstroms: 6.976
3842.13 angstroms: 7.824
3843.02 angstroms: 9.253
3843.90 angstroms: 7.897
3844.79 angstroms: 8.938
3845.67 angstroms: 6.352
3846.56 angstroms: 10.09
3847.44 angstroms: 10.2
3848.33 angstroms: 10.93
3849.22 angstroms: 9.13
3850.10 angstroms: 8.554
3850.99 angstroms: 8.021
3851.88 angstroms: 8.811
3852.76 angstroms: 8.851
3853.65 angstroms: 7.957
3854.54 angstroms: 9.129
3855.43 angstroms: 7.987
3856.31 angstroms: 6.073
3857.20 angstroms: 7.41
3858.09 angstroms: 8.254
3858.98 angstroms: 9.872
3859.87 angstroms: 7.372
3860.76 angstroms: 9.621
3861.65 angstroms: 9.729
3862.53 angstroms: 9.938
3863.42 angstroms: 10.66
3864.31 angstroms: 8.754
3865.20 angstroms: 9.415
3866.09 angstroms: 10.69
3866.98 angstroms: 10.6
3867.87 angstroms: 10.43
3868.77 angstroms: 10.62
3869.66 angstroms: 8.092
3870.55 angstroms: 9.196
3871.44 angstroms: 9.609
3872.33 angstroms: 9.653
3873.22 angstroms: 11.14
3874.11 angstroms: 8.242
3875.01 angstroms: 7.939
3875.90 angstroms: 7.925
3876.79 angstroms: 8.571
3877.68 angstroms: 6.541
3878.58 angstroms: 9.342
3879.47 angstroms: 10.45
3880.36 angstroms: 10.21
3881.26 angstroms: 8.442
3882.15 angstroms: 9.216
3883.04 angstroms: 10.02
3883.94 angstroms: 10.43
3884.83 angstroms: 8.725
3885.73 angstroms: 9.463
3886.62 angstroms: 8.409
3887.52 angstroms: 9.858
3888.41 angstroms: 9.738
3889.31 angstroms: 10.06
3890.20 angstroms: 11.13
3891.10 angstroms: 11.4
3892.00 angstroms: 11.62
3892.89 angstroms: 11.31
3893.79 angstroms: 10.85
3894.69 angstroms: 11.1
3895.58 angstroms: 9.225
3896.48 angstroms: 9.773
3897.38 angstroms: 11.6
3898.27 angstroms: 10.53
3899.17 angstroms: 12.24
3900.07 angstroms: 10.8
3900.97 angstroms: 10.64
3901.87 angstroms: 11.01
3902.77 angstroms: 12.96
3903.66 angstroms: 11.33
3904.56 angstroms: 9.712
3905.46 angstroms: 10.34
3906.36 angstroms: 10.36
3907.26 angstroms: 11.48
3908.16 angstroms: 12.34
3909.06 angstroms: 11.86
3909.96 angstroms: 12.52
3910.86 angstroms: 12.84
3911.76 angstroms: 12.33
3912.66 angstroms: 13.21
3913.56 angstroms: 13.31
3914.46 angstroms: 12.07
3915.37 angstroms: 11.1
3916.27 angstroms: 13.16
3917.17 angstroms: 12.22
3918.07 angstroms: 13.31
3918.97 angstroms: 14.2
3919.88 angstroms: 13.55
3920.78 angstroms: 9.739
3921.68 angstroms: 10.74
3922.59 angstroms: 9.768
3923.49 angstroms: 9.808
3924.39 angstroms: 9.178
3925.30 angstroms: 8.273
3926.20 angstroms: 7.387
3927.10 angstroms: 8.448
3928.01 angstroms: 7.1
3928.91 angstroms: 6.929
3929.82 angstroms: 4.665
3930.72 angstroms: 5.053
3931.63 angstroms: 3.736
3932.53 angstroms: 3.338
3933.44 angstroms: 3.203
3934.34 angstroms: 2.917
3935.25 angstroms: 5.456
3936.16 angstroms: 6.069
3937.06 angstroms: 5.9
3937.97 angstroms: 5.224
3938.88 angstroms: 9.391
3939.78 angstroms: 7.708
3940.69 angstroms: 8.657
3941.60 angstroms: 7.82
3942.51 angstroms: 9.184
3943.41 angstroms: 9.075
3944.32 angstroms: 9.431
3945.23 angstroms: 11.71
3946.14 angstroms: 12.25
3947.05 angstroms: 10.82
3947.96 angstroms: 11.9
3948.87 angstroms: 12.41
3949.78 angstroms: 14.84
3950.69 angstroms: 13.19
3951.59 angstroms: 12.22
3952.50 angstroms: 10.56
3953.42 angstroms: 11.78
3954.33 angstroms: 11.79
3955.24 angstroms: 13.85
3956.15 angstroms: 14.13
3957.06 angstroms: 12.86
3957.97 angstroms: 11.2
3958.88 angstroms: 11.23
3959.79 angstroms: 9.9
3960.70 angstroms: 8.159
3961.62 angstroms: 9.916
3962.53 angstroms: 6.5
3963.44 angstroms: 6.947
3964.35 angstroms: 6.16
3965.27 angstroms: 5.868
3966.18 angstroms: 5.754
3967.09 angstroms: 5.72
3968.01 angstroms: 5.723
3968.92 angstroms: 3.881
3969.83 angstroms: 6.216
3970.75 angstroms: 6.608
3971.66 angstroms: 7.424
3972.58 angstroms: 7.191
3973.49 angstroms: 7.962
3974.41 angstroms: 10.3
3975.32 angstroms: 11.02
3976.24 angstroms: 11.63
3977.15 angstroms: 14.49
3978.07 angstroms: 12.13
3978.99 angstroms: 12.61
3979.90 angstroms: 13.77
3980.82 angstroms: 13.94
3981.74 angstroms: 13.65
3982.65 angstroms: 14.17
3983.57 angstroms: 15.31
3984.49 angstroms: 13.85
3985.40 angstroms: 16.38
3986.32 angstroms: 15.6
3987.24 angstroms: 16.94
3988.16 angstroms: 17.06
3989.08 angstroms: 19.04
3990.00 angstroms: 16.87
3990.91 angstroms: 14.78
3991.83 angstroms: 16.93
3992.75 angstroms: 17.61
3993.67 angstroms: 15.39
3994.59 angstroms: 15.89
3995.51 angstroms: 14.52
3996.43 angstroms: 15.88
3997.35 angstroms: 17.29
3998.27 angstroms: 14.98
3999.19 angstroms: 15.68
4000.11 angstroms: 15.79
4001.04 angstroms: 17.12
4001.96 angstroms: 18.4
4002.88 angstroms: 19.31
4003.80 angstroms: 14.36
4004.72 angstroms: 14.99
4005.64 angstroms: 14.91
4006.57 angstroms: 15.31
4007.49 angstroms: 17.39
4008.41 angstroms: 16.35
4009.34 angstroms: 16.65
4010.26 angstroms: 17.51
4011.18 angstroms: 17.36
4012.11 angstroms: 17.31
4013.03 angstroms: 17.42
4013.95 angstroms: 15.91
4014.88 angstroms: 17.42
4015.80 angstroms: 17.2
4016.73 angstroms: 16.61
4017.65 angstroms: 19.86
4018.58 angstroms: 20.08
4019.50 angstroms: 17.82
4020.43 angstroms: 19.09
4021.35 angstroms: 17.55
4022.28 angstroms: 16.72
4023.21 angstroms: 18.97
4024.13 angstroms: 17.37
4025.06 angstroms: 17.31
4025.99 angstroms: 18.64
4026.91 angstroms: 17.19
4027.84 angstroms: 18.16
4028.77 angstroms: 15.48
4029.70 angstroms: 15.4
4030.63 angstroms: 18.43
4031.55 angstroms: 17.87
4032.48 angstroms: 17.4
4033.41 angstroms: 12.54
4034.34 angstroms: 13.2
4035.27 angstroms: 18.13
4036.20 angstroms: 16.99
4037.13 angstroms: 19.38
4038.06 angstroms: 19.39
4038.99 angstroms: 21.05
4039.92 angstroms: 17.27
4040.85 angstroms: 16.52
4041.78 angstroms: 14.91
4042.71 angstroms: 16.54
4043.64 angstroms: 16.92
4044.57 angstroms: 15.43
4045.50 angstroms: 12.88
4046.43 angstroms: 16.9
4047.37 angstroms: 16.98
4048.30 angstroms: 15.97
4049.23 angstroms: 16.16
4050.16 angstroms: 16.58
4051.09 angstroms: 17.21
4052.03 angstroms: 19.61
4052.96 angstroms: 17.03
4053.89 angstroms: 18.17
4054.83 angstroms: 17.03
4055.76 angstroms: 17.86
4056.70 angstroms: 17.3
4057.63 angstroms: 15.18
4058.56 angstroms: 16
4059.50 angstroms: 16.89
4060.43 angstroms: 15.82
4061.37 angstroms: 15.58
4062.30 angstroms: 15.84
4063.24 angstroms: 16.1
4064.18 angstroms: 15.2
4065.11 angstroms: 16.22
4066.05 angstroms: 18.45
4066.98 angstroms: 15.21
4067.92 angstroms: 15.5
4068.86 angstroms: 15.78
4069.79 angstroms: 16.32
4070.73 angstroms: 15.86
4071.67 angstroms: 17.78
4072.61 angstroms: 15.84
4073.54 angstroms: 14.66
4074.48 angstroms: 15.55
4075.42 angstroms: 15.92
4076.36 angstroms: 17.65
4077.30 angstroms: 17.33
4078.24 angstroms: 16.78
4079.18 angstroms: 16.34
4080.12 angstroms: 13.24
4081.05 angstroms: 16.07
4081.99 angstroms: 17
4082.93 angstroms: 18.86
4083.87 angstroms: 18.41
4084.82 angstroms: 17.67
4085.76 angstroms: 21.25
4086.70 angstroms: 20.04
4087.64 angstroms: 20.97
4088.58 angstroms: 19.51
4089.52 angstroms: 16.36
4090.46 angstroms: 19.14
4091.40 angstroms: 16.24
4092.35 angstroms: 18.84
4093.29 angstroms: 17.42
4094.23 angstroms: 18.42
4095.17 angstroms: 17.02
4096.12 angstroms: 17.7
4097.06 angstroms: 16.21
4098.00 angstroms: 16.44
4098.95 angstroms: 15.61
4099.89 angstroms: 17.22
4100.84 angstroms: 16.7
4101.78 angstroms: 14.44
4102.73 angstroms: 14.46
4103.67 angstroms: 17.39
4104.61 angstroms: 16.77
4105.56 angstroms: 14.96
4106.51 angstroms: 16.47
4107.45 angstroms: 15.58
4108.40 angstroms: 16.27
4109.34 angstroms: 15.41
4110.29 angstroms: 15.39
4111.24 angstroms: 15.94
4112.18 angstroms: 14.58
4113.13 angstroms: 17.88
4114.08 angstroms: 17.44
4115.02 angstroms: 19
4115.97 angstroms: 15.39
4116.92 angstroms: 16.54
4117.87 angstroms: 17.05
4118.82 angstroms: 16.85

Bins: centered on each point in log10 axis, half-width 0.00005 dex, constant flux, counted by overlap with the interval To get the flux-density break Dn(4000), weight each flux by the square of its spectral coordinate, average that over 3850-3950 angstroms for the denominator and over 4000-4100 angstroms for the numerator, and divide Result 1.9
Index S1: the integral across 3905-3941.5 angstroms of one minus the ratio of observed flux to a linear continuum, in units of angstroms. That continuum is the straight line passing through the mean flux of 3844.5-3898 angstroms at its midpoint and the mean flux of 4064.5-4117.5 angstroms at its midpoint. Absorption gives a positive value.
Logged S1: 6.1 angstroms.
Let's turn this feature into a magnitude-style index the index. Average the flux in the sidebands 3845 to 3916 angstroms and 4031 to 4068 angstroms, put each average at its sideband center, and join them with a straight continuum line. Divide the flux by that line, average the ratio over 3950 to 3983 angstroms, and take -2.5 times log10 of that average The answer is 0.311 mag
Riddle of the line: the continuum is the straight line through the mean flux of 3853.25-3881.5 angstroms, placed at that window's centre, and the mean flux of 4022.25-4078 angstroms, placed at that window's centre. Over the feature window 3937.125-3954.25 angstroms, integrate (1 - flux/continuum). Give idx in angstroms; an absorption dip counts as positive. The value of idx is 2.7 angstroms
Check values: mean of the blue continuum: 9.06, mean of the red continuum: 16.7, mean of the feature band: 10.4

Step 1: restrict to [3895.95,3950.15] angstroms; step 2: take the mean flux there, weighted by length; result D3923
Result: 9.8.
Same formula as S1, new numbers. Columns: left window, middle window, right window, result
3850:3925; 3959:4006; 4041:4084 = 3.76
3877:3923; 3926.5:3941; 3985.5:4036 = 7.84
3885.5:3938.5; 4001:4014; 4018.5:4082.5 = -1.90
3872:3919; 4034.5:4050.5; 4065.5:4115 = -1.62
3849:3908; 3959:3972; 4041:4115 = 5.97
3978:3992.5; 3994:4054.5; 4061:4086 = -4.20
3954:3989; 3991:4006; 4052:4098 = -4.50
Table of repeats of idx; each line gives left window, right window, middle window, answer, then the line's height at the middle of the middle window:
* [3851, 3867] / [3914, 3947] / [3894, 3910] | -4.3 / 8.7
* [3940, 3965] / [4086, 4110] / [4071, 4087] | -0.8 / 16.2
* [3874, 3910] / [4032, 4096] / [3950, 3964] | 1.9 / 12.8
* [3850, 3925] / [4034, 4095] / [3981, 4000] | -2.3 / 14.1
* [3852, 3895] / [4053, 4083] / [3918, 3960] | 8.6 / 11.7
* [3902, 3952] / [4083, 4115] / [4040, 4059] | -2.0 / 15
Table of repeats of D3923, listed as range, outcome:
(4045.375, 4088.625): 16.8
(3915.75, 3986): 9.64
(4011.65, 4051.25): 17.1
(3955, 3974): 8.19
